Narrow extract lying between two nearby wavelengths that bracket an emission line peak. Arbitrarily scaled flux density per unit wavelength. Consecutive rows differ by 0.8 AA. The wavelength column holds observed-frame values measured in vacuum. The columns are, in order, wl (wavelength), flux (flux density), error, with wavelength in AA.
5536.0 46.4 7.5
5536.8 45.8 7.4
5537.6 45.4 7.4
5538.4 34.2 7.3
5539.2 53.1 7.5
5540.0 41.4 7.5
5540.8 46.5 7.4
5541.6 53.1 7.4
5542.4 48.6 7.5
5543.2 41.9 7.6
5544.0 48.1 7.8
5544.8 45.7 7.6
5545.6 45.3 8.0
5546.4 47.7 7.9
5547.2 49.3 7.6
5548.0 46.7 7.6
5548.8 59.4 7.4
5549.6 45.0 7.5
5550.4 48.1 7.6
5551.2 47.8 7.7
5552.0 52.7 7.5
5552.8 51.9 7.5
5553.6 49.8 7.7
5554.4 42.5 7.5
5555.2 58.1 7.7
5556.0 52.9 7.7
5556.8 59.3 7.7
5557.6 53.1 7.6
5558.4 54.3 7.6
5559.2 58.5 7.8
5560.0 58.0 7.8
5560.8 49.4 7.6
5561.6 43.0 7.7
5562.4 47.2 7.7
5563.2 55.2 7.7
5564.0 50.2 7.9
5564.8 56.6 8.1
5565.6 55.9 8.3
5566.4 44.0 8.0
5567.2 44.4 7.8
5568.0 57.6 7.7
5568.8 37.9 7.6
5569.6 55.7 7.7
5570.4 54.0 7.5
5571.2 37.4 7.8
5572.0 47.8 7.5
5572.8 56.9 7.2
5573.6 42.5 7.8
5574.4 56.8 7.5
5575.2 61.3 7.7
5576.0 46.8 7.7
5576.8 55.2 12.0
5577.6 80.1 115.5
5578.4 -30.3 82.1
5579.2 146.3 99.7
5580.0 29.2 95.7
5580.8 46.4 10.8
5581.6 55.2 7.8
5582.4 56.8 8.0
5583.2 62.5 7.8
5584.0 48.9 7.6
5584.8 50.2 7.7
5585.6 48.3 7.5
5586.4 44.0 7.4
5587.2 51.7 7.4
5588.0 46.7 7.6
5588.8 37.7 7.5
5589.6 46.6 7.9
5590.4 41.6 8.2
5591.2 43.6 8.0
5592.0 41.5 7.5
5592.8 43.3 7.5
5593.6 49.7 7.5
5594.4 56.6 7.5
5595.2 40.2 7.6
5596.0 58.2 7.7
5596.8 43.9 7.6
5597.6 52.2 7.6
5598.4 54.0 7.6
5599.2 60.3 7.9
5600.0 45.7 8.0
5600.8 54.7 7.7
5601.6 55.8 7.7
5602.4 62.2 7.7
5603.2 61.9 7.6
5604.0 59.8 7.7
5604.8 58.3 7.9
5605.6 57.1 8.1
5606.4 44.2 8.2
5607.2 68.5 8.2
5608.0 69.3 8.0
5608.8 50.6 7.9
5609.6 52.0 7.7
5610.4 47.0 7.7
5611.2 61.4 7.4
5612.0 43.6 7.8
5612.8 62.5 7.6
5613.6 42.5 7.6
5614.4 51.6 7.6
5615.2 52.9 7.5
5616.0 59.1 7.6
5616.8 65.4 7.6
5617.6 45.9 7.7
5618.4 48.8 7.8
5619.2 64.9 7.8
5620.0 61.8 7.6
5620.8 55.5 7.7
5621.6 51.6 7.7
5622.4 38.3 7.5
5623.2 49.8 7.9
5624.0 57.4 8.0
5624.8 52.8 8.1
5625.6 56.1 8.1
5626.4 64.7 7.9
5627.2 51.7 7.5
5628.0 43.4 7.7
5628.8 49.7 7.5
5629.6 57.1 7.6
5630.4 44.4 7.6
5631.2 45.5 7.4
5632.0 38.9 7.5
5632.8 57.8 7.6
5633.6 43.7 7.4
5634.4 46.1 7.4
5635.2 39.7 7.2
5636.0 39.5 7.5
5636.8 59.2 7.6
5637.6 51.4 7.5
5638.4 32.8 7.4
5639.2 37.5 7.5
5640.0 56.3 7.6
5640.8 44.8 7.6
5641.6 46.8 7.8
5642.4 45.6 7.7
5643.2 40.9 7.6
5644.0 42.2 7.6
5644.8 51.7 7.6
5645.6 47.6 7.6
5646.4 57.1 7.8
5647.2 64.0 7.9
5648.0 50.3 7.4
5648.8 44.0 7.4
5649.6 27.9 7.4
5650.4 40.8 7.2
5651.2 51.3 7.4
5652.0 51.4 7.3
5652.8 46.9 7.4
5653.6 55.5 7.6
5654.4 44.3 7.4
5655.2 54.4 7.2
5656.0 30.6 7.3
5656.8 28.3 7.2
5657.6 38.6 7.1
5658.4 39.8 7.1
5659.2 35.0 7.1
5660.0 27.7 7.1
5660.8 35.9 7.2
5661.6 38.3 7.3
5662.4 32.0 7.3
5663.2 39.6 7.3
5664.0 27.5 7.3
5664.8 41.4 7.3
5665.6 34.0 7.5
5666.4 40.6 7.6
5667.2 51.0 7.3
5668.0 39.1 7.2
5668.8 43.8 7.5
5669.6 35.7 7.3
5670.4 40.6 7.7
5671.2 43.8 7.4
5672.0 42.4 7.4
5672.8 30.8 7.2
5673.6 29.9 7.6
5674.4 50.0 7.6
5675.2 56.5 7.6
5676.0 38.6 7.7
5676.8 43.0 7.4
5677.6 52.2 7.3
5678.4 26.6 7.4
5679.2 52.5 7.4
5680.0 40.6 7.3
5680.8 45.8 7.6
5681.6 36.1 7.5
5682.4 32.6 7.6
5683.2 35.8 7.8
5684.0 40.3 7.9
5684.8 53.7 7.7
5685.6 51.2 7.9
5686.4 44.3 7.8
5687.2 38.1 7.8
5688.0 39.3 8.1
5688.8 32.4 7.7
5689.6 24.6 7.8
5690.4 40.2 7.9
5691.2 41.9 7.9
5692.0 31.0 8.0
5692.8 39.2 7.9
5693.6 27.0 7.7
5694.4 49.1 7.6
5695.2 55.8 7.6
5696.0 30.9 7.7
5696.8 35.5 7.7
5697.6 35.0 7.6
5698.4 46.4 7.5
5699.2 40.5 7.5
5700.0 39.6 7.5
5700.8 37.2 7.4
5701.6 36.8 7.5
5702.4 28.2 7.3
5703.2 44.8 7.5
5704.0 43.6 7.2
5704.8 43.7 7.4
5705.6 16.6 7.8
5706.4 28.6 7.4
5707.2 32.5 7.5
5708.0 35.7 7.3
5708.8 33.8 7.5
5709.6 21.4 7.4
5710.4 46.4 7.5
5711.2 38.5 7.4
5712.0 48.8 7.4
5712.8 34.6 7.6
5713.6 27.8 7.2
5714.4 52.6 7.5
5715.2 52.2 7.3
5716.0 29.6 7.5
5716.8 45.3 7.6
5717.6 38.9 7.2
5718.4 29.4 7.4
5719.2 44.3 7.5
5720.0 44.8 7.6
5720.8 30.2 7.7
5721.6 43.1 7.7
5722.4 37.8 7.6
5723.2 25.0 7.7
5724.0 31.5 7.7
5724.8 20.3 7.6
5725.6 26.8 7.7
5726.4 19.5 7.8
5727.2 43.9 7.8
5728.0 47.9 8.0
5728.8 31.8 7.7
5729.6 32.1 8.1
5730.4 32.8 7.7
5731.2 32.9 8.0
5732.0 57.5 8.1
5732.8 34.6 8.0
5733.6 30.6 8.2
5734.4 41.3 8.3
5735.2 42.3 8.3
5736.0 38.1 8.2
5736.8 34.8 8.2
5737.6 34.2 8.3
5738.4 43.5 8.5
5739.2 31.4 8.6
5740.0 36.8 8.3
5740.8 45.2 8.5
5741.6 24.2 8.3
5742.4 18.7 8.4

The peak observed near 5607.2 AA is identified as C III] 1909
